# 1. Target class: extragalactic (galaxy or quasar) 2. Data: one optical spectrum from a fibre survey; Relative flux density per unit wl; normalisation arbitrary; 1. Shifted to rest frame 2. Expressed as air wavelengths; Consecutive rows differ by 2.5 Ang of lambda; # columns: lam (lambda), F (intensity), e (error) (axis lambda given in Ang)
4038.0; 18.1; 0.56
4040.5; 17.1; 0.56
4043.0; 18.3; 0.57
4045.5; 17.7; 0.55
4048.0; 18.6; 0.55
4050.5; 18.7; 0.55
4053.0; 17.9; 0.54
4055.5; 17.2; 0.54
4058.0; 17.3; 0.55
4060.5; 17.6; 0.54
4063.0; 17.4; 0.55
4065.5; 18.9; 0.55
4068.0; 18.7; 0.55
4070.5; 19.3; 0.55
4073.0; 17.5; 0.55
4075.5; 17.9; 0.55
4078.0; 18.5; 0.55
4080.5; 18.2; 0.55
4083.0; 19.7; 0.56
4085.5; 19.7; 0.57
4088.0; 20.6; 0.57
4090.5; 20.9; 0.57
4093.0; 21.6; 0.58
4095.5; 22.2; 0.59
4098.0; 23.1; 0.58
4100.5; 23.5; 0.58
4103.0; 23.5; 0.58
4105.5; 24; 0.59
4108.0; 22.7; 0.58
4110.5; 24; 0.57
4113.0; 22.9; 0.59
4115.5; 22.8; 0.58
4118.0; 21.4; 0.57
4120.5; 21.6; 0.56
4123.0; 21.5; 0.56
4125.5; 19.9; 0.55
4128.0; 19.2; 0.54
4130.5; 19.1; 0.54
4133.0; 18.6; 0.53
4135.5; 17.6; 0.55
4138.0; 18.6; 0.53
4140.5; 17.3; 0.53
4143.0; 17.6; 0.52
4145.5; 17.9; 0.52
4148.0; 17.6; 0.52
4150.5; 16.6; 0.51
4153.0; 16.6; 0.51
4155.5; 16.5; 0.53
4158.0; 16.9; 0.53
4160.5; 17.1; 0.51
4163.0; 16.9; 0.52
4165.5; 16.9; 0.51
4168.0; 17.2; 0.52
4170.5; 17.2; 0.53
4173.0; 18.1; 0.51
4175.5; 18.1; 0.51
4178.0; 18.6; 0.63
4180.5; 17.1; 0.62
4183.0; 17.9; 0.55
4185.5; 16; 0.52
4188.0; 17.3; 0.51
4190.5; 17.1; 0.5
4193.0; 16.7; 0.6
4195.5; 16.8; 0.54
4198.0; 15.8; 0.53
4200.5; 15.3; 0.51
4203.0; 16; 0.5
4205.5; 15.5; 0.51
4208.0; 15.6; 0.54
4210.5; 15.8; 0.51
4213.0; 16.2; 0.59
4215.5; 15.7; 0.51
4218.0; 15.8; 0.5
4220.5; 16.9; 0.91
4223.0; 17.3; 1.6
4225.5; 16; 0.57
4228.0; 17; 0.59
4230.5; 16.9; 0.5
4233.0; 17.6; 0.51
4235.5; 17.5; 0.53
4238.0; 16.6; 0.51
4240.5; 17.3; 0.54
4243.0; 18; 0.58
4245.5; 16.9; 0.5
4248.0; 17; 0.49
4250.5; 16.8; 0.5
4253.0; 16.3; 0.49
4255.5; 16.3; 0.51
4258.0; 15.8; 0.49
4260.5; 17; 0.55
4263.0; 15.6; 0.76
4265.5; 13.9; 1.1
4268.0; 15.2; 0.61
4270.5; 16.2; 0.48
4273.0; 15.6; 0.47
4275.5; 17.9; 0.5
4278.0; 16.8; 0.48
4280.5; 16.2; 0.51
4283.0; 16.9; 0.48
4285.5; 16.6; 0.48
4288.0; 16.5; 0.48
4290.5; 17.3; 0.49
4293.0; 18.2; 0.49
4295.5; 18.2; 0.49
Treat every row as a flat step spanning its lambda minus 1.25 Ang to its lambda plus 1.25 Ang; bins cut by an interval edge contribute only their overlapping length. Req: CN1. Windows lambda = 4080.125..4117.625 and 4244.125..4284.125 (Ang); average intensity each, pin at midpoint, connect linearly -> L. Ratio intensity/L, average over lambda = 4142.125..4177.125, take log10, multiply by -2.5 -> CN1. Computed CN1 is 0.16 mag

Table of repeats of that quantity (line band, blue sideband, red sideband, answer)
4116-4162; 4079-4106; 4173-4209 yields 0.04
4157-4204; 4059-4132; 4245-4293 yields 0.09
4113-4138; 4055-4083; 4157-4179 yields -0.14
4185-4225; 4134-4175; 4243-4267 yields 0.04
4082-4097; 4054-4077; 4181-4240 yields -0.18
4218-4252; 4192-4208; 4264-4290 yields -0.06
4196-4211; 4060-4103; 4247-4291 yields 0.12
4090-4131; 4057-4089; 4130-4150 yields -0.21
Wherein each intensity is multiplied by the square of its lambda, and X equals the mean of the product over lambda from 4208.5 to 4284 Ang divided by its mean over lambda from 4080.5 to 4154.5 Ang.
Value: 0.9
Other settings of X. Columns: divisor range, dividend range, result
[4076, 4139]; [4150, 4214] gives 0.83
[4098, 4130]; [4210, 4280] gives 0.79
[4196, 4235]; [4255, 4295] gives 1.04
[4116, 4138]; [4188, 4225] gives 0.85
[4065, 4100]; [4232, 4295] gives 0.91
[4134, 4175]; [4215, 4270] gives 1.00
